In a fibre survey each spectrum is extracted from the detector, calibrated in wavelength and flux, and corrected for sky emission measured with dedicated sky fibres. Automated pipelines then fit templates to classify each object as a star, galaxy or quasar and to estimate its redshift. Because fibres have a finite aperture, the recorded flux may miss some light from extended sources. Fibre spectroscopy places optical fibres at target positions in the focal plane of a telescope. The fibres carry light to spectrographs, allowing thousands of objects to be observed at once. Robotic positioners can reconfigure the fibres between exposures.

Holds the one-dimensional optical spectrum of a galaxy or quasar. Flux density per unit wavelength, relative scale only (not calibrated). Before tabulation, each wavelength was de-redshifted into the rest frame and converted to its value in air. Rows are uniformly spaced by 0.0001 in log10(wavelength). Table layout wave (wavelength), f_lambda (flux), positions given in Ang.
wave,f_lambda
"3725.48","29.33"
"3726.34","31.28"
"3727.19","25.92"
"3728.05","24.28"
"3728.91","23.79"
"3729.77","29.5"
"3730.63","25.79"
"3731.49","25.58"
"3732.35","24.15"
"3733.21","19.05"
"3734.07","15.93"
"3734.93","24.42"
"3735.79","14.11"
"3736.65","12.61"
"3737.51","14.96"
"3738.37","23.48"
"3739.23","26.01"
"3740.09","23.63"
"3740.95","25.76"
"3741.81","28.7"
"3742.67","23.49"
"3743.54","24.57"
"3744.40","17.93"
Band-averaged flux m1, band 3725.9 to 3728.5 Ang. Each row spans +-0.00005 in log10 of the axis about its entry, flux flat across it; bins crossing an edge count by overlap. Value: 27.2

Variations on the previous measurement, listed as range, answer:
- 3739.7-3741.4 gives 24.8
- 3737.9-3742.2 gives 25.4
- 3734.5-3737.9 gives 16.5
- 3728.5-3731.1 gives 26.3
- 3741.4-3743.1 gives 26.1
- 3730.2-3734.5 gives 22.1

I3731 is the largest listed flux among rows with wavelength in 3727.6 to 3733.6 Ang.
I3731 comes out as 29.5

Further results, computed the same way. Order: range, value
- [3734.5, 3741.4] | 26.01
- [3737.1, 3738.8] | 23.48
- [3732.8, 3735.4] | 24.42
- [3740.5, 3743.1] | 28.7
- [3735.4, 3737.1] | 14.11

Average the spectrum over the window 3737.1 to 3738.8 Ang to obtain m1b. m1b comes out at 19.3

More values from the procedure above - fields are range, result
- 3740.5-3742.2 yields 27.2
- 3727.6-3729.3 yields 24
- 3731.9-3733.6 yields 21.7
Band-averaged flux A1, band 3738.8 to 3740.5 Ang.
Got 24.9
